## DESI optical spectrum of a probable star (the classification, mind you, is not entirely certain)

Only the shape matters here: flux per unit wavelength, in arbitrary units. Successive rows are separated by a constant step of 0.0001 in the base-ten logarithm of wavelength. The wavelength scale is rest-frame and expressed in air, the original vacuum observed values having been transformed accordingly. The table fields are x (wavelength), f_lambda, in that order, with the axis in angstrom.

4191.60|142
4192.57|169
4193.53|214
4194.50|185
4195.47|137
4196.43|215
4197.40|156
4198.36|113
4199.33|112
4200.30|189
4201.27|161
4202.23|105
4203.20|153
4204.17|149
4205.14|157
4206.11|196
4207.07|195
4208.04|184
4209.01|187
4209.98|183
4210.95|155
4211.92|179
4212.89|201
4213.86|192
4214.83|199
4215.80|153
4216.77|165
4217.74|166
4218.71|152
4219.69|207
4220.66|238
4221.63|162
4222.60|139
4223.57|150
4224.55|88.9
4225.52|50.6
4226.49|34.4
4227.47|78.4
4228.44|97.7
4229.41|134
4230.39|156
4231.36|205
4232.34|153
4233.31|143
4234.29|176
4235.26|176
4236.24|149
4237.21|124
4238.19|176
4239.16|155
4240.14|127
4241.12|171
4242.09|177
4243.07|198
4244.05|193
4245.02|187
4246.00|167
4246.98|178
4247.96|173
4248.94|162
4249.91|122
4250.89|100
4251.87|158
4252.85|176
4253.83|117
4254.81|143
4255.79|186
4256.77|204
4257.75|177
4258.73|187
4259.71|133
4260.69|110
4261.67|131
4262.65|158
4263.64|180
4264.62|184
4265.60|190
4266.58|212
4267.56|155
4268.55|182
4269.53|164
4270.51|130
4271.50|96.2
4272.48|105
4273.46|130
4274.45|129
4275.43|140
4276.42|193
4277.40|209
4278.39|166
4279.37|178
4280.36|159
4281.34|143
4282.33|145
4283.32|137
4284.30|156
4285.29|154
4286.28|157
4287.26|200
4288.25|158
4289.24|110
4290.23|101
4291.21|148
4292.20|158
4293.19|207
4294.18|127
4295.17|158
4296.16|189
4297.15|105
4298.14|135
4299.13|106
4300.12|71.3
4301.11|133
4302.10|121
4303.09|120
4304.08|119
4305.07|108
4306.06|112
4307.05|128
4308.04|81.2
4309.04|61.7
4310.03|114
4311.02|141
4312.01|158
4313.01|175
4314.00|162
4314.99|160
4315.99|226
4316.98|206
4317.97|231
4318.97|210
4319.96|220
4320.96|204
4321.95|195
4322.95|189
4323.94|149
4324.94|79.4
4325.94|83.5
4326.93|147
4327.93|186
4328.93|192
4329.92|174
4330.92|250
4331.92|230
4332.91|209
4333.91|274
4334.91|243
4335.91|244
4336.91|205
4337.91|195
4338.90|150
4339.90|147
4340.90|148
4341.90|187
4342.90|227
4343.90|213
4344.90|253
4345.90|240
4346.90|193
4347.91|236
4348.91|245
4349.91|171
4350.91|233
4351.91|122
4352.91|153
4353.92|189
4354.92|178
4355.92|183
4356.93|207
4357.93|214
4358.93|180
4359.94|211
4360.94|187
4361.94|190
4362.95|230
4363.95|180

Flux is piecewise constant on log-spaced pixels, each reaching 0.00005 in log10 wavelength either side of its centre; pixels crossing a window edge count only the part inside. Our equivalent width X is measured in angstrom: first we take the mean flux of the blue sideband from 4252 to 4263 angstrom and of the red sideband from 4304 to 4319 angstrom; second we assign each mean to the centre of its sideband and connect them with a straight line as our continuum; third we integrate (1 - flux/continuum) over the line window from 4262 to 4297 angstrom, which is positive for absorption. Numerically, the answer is -0.77 angstrom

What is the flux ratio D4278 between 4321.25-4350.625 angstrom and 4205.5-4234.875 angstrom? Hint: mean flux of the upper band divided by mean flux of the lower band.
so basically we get 1.24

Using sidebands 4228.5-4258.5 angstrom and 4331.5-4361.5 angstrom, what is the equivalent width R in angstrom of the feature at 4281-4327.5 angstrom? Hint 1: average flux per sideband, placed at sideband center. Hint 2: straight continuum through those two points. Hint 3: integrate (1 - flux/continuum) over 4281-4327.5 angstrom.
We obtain 9.7 angstrom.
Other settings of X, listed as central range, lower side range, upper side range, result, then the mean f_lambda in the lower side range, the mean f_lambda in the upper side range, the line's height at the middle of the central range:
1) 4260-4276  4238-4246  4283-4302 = 0.8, 173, 142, 157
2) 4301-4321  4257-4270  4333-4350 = 4.5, 167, 211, 194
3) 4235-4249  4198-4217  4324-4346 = 0.5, 167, 193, 174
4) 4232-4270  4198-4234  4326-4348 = 1.2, 154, 204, 168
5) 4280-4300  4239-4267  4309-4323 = 3.2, 164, 180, 174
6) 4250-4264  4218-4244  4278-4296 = -0.2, 148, 154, 151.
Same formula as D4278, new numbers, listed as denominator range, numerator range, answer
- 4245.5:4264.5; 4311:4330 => 1.12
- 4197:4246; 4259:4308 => 0.92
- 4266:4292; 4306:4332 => 1.08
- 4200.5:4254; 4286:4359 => 1.09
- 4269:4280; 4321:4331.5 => 1.12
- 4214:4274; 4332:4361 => 1.31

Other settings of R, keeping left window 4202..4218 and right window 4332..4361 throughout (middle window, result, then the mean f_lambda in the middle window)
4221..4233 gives 3.7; 123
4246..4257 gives 1.6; 156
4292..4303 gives 3.2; 136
